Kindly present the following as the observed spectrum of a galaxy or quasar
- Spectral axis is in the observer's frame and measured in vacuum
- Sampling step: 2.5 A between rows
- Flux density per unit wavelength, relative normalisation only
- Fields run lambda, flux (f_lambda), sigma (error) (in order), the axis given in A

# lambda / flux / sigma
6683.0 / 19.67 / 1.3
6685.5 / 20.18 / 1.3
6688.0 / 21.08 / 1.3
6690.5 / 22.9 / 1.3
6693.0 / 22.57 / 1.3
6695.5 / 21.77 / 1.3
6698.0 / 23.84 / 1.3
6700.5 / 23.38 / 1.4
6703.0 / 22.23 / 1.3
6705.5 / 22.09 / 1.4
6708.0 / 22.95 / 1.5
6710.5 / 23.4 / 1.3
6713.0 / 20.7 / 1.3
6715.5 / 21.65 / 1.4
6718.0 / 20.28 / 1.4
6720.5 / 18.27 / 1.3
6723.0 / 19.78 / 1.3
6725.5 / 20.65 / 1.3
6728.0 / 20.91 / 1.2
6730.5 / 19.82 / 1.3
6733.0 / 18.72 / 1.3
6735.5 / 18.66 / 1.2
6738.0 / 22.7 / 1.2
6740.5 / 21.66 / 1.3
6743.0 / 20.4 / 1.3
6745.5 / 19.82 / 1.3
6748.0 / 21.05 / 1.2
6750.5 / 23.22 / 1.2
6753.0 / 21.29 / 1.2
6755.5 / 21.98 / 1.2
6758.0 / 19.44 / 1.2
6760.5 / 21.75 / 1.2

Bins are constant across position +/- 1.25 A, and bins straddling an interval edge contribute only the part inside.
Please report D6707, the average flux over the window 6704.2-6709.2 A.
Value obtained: 22.5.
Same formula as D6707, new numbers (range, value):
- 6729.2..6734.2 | 19.3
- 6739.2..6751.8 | 21.2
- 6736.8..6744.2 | 21.6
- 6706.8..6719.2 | 21.8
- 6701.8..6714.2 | 22.3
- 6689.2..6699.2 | 22.8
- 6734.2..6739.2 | 20.6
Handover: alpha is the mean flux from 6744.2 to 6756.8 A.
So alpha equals 21.5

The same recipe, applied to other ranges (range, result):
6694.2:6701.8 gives 23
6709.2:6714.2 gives 22.1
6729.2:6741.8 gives 20.3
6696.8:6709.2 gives 22.9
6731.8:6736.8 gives 18.7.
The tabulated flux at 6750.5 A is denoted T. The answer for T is 23.22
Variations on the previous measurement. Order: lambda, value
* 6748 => 21.05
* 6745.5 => 19.82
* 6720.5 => 18.27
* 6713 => 20.7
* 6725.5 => 20.65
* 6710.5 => 23.4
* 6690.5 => 22.9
